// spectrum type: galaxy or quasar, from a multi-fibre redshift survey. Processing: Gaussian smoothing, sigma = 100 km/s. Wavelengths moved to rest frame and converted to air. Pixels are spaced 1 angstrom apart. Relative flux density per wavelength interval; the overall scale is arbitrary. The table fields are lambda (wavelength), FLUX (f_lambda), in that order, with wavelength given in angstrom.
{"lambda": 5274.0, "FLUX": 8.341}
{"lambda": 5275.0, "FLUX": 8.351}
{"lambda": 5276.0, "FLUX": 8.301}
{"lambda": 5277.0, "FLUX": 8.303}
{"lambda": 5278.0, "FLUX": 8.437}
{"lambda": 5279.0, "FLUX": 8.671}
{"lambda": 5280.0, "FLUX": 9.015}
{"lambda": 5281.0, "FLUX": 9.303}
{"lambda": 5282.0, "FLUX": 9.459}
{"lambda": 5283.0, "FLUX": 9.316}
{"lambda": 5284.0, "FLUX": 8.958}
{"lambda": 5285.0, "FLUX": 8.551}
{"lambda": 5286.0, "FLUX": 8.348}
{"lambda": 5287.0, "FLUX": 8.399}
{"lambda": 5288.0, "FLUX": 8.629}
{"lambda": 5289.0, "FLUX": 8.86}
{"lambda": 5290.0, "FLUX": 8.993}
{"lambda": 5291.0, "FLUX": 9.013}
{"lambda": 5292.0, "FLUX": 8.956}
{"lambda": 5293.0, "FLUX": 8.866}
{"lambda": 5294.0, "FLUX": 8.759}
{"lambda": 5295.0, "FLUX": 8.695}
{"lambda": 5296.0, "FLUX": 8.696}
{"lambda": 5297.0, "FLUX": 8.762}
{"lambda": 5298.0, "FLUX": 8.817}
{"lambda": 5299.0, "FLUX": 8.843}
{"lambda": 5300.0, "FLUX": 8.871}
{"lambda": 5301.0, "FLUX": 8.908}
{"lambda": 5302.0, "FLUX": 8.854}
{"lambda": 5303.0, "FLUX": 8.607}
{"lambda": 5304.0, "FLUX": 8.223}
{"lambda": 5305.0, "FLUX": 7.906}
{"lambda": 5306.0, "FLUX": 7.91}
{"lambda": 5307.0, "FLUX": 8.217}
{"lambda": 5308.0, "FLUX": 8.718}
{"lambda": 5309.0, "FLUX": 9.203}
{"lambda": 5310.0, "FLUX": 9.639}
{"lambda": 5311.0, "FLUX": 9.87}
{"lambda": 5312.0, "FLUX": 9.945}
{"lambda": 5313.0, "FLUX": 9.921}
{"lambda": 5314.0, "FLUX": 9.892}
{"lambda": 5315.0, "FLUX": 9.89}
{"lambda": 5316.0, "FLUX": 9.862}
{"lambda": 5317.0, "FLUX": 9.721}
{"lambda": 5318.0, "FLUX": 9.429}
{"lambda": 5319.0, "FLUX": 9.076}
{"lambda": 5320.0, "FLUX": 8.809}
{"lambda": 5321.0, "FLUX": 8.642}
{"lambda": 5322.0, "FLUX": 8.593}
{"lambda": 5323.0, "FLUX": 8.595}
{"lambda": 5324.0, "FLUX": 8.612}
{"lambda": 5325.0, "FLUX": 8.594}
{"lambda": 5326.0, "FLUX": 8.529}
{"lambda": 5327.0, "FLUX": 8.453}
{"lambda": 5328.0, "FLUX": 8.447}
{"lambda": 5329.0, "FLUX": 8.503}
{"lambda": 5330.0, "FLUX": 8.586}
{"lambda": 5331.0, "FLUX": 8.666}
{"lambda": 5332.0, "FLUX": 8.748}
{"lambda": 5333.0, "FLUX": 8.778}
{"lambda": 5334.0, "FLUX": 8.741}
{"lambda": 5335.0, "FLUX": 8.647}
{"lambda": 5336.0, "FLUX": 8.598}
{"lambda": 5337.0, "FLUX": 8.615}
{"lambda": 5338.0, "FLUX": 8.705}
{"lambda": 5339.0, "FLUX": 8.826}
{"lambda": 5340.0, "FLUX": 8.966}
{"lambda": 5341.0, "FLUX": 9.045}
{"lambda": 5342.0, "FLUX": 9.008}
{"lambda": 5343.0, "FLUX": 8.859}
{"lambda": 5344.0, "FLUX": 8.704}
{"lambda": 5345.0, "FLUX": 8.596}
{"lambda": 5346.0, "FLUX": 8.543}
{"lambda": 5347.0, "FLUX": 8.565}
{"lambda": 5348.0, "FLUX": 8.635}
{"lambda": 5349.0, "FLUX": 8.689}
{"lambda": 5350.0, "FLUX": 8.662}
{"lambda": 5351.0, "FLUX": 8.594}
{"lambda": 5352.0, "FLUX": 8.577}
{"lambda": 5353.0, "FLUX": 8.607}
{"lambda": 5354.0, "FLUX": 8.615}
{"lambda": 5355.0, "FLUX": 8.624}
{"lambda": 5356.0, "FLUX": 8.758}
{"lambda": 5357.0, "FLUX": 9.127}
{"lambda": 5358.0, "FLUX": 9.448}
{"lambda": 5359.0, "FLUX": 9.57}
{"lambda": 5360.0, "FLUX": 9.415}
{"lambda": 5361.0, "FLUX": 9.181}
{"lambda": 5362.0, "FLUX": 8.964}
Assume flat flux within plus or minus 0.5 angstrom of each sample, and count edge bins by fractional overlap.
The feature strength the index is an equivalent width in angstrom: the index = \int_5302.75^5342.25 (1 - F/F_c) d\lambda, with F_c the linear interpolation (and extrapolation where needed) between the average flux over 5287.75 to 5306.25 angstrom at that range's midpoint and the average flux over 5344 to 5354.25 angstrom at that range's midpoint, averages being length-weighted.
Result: -1.07 angstrom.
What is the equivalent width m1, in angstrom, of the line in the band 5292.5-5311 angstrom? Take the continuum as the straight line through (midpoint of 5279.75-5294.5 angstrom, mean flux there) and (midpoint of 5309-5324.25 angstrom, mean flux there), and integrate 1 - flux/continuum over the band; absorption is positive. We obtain 0.8 angstrom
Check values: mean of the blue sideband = 8.89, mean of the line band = 8.73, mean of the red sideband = 9.37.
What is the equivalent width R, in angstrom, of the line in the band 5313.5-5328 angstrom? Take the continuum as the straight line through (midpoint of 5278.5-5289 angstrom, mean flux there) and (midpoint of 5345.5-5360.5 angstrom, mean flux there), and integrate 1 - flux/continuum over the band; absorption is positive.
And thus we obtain -0.30 angstrom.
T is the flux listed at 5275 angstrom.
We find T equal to 8.351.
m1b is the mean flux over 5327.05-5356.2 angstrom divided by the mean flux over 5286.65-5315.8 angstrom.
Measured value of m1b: 0.97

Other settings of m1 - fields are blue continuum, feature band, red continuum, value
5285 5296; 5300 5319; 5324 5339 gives -1.00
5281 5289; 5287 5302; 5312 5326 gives 0.21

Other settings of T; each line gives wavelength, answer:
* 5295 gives 8.695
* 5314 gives 9.892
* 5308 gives 8.718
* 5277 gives 8.303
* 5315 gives 9.89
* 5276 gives 8.301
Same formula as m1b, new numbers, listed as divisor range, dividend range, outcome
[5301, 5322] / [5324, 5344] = 0.96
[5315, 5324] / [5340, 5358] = 0.96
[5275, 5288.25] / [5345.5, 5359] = 1.00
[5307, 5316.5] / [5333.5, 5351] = 0.91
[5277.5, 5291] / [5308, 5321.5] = 1.07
